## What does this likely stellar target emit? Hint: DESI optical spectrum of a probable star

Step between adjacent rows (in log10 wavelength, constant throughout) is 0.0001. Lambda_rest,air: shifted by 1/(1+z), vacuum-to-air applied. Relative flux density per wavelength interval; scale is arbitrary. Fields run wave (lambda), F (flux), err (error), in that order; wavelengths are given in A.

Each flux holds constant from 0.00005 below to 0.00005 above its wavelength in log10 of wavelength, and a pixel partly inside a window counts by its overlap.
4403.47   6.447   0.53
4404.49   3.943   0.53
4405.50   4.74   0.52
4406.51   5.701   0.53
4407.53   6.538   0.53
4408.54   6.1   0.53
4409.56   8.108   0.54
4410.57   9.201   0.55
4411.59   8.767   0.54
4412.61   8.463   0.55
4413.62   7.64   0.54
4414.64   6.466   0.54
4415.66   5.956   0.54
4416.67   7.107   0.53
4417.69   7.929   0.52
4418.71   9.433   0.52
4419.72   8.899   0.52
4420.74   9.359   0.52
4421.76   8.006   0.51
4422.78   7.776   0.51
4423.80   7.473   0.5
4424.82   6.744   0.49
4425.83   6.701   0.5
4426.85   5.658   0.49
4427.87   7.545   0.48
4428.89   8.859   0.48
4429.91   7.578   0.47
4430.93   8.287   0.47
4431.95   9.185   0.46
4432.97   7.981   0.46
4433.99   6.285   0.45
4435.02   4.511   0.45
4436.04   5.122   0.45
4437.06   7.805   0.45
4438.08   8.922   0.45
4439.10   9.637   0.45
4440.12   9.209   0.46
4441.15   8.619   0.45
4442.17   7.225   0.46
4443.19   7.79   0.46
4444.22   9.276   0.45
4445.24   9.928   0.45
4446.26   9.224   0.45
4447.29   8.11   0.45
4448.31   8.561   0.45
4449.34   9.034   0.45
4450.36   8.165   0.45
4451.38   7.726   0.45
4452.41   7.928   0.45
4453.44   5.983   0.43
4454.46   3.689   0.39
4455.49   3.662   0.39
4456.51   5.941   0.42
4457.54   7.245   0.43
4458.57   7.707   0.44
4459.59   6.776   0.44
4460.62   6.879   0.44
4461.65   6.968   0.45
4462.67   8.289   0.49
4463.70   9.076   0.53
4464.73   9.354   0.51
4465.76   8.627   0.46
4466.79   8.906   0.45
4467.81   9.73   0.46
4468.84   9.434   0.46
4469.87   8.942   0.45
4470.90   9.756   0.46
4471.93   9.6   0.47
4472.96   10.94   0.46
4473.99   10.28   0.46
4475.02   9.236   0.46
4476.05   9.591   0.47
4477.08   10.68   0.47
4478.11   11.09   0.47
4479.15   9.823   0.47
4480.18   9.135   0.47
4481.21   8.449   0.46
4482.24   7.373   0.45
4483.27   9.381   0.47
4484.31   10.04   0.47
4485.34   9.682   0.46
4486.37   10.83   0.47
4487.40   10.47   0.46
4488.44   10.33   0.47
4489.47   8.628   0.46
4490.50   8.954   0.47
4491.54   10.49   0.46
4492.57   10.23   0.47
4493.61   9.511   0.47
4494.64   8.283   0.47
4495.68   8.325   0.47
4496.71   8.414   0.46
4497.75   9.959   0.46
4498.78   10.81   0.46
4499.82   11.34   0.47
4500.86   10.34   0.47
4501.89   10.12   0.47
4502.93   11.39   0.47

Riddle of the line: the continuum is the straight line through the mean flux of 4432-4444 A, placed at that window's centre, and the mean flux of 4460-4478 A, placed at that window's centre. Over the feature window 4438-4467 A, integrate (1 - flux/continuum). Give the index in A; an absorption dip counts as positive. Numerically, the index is 1.7 A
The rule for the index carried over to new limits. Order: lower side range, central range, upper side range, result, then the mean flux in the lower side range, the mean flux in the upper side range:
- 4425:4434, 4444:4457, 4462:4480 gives 1.7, 7.61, 9.58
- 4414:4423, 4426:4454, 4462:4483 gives 1.9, 7.88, 9.4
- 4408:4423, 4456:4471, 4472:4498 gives 1.5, 7.95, 9.6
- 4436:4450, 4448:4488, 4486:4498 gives 2.1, 8.57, 9.51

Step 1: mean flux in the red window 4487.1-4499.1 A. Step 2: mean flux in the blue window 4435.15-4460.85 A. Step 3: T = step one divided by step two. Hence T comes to 1.3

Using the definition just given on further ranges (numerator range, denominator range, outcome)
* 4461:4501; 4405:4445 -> 1.25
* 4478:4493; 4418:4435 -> 1.24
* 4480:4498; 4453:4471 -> 1.24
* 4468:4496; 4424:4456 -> 1.27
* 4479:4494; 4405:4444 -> 1.26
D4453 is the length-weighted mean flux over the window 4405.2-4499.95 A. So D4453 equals 8.32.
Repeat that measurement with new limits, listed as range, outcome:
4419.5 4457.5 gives 7.62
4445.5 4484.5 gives 8.45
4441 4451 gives 8.59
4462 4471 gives 9.06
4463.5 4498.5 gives 9.53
